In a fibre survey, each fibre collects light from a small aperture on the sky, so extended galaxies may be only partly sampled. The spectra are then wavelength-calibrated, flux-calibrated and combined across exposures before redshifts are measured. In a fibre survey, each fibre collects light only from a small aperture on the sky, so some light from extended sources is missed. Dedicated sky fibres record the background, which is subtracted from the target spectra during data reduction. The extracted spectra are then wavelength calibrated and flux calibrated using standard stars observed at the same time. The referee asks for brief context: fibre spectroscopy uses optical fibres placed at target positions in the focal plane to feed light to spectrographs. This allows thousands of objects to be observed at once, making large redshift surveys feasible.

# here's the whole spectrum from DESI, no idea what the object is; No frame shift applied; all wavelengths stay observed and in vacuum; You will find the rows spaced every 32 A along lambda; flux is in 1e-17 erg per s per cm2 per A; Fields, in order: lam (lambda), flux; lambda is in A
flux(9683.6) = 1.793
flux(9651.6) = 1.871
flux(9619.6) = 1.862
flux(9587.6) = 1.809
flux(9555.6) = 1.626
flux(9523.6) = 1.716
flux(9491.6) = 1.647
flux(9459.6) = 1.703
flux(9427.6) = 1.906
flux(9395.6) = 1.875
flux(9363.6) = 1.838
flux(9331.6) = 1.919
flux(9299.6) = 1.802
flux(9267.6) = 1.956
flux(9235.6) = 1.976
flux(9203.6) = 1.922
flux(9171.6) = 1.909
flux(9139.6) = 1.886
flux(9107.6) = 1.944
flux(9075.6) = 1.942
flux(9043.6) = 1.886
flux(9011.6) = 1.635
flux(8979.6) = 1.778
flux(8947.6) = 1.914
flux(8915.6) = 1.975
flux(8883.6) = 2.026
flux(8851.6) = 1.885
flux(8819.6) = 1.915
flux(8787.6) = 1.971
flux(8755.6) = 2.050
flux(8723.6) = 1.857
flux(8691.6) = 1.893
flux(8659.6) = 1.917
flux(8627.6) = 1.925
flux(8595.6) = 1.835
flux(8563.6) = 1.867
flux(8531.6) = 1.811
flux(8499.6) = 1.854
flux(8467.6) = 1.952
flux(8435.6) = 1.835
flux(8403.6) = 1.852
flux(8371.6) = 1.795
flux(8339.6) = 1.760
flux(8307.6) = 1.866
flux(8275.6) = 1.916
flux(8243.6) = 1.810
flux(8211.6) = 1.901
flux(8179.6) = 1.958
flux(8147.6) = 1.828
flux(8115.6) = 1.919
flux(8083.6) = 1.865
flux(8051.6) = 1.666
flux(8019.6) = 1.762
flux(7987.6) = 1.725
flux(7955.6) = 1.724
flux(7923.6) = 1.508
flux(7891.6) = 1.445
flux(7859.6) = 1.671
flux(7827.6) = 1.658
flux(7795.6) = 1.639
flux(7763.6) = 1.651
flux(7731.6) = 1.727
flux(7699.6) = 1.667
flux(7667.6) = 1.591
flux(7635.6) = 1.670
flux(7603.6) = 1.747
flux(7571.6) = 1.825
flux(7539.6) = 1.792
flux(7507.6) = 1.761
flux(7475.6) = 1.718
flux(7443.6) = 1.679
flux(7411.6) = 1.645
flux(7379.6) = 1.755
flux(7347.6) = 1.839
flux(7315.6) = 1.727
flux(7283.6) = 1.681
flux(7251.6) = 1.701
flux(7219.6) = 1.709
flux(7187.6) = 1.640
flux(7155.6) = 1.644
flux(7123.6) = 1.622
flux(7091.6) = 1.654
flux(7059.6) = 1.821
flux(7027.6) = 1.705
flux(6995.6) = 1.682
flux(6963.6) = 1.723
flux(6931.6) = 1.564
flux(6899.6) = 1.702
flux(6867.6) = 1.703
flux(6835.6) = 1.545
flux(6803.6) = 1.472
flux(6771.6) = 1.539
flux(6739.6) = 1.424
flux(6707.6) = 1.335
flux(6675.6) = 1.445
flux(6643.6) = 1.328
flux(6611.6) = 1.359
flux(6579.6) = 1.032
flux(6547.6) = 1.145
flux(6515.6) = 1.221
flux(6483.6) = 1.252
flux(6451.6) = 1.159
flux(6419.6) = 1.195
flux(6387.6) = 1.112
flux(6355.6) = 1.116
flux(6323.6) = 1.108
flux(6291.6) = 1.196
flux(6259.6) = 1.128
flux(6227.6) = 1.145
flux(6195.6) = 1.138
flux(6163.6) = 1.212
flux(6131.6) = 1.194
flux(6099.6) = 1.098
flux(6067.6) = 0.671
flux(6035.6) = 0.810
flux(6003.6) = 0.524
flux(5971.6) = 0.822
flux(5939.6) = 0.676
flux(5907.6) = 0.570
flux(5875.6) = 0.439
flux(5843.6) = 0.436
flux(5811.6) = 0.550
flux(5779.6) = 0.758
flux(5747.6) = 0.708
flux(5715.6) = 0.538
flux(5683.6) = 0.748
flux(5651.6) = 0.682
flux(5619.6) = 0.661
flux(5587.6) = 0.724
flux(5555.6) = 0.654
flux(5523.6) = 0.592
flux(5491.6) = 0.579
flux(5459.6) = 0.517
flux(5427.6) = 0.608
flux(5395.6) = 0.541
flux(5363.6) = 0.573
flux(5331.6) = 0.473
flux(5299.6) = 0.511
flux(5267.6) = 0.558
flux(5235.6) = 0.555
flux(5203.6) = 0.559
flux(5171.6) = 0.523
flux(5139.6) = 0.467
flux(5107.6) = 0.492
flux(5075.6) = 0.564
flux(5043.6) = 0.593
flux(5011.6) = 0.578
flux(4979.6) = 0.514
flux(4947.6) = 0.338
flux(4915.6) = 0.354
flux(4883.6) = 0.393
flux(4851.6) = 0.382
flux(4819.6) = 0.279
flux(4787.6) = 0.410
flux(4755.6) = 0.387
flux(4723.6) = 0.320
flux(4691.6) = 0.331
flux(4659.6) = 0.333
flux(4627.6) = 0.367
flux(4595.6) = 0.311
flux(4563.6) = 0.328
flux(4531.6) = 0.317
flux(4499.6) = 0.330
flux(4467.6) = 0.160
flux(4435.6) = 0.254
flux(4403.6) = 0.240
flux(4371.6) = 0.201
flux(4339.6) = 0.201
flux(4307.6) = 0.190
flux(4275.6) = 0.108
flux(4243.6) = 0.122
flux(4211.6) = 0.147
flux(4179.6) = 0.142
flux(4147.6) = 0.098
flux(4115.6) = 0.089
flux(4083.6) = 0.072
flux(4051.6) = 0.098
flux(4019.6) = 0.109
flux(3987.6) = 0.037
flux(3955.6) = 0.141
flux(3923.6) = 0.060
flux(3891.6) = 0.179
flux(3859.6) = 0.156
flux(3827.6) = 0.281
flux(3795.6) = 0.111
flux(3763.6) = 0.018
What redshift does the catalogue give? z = 0.527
